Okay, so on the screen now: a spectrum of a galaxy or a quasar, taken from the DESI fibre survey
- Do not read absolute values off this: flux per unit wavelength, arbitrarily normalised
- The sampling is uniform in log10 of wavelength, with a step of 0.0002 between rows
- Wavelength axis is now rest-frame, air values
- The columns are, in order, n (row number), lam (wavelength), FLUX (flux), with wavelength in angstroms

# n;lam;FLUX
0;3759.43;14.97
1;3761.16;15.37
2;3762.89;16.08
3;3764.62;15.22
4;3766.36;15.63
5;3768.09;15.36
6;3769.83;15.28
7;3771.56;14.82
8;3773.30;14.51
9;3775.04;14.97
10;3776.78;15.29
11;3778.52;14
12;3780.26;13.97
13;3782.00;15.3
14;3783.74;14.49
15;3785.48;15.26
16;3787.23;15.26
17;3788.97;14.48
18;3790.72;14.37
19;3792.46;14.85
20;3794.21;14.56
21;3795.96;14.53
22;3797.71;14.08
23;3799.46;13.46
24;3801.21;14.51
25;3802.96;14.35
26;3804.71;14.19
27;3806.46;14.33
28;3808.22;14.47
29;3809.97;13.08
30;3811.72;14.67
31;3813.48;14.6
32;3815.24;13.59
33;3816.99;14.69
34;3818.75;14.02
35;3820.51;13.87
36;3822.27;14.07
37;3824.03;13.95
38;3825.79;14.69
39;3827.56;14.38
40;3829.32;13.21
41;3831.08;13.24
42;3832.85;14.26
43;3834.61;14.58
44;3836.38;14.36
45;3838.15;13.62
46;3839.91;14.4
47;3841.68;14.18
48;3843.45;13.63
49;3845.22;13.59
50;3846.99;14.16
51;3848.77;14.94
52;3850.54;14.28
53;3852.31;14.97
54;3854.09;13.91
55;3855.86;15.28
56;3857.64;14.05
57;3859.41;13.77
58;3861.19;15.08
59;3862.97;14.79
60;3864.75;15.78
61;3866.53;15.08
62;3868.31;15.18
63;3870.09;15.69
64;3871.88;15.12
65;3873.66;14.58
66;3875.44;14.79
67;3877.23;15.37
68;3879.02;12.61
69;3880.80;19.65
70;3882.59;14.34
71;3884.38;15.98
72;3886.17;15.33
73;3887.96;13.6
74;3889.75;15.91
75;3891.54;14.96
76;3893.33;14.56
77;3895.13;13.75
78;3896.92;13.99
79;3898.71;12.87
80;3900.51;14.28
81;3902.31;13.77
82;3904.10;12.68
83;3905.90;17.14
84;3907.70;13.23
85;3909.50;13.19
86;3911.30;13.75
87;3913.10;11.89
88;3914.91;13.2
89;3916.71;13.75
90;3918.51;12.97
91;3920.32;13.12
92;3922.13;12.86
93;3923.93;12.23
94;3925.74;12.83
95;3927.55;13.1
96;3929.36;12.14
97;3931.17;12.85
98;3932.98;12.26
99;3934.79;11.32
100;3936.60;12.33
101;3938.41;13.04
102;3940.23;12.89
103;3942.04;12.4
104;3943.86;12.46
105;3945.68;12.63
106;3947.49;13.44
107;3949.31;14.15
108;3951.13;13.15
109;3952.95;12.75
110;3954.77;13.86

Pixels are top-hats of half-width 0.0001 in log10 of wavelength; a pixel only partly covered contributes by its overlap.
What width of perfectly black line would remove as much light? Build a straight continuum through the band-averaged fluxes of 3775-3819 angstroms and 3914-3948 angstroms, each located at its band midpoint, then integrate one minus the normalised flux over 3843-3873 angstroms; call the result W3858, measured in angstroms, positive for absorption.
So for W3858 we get -2.3 angstroms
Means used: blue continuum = 14.4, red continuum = 12.7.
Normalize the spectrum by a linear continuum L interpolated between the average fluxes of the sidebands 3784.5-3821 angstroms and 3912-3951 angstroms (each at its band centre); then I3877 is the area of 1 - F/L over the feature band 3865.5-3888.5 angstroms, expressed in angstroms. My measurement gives -3.0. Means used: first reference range 14.3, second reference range 12.8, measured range 15.2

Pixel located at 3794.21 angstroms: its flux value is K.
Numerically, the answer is 14.56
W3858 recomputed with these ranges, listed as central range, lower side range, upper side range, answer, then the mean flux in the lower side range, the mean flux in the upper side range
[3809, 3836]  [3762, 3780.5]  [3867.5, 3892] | 1.9 angstroms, 15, 15.2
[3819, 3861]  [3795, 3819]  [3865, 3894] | 1.4 angstroms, 14.2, 15.2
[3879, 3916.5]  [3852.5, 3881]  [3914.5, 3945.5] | -1.4 angstroms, 14.9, 12.7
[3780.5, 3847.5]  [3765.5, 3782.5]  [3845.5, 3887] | 3.1 angstroms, 14.9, 15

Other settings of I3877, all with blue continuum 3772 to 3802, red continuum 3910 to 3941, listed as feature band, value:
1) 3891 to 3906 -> -1.1 angstroms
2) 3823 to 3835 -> 0.0 angstroms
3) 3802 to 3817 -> 0.1 angstroms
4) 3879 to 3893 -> -2.3 angstroms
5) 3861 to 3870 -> -1.1 angstroms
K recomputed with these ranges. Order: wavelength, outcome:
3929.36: 12.14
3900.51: 14.28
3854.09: 13.91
